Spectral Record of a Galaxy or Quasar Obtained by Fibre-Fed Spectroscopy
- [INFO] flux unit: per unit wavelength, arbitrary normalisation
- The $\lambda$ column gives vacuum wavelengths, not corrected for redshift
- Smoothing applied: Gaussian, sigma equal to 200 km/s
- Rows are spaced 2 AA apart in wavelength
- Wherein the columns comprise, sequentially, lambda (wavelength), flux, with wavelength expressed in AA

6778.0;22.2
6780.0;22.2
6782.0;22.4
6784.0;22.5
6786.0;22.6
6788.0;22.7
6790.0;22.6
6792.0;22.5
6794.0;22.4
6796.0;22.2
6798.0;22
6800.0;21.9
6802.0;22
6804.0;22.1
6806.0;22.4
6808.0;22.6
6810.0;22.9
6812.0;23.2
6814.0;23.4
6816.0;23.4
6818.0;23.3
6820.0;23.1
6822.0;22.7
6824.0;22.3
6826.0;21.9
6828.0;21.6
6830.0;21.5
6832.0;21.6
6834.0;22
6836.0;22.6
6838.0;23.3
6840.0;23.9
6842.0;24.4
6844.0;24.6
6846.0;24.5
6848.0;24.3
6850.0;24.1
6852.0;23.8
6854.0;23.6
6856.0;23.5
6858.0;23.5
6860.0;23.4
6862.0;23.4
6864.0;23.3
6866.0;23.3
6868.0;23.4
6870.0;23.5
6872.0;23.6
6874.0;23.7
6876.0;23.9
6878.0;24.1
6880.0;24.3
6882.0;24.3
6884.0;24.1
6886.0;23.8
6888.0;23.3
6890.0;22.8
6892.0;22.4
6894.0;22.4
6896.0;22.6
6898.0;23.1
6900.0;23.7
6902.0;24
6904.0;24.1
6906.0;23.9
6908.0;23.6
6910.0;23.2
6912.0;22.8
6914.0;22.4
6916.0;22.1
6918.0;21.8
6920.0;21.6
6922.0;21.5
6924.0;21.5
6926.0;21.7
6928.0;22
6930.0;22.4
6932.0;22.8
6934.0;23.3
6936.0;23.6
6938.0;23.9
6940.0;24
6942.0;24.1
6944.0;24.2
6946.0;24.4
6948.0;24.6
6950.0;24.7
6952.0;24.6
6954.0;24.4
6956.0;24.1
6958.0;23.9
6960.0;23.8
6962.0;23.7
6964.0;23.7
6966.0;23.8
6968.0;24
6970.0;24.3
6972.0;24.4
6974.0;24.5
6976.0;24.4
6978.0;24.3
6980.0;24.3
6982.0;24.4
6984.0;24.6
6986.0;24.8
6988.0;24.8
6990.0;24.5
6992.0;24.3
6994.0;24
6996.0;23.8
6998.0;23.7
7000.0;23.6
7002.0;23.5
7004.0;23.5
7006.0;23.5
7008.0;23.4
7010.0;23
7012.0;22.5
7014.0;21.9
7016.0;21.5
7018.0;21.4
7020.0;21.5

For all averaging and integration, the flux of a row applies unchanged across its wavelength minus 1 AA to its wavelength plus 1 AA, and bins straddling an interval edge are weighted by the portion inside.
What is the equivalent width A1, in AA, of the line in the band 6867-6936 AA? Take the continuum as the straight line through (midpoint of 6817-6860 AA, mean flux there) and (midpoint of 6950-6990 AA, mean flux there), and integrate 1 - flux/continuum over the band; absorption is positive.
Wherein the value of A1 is 1.8 AA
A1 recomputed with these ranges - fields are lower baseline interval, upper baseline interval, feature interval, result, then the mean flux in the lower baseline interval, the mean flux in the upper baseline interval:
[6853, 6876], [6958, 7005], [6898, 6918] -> 0.42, 23.5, 24.1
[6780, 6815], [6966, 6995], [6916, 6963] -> 1.29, 22.5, 24.4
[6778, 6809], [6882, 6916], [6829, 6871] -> -1.06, 22.3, 23.3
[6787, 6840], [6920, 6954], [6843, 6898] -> -1.76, 22.5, 23.3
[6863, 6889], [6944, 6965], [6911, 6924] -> 1.08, 23.7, 24.2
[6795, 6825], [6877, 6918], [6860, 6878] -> -0.35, 22.6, 23.3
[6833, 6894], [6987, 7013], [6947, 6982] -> -0.79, 23.6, 23.7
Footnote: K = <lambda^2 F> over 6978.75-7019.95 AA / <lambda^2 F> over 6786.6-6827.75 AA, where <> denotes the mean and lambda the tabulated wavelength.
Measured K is 1.1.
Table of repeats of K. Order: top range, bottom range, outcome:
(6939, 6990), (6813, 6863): 1.09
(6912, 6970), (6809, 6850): 1.04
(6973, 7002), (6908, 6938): 1.10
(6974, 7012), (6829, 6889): 1.06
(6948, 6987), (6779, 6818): 1.13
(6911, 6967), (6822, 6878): 1.03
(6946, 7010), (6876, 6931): 1.07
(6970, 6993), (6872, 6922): 1.08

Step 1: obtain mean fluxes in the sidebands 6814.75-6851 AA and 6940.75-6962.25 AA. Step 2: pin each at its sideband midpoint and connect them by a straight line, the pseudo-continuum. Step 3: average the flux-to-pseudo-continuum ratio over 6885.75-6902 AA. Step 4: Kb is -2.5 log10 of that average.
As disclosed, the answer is 0.03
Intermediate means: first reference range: 23.1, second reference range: 24.2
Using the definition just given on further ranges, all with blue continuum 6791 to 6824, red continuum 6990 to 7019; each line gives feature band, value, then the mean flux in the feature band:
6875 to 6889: -0.05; 24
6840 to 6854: -0.07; 24.2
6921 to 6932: 0.05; 21.9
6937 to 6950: -0.06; 24.2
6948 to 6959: -0.06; 24.4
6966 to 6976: -0.05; 24.3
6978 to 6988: -0.07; 24.5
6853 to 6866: -0.03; 23.4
